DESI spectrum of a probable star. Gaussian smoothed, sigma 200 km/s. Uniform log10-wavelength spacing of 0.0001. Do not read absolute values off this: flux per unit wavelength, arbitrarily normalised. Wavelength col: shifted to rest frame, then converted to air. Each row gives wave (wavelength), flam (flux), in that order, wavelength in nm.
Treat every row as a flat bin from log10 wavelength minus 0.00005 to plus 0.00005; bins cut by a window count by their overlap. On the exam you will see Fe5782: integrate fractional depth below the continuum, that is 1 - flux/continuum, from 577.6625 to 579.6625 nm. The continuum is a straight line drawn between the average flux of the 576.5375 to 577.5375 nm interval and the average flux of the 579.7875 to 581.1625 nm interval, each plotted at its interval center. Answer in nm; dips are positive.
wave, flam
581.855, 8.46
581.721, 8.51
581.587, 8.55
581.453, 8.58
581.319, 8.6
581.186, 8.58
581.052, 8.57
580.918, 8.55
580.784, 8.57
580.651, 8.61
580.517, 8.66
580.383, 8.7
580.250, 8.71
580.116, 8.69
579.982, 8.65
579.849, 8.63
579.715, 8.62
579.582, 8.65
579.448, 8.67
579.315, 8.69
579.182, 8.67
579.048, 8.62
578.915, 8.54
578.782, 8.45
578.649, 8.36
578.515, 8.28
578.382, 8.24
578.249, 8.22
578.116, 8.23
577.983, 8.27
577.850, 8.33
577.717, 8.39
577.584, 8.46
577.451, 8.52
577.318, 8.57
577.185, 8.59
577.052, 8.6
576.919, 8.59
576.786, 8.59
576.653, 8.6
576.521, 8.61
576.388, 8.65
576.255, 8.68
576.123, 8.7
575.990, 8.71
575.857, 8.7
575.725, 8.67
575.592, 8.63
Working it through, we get 0.037 nm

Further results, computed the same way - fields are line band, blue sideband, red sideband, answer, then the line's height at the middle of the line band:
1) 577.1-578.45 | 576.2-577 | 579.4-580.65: 0.04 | 8.63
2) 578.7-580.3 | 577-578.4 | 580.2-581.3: -0.02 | 8.53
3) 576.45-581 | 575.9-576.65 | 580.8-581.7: 0.04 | 8.62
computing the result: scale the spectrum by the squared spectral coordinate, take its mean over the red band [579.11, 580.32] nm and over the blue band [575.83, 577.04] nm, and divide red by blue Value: 1.0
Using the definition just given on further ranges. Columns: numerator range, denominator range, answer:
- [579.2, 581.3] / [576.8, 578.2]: 1.03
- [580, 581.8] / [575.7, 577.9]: 1.02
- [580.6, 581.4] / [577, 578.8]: 1.03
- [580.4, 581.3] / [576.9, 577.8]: 1.02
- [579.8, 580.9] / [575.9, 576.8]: 1.01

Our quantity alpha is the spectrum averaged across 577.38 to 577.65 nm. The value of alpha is 8.49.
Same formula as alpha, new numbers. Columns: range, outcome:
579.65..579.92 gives 8.63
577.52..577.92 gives 8.39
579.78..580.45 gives 8.67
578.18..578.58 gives 8.26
